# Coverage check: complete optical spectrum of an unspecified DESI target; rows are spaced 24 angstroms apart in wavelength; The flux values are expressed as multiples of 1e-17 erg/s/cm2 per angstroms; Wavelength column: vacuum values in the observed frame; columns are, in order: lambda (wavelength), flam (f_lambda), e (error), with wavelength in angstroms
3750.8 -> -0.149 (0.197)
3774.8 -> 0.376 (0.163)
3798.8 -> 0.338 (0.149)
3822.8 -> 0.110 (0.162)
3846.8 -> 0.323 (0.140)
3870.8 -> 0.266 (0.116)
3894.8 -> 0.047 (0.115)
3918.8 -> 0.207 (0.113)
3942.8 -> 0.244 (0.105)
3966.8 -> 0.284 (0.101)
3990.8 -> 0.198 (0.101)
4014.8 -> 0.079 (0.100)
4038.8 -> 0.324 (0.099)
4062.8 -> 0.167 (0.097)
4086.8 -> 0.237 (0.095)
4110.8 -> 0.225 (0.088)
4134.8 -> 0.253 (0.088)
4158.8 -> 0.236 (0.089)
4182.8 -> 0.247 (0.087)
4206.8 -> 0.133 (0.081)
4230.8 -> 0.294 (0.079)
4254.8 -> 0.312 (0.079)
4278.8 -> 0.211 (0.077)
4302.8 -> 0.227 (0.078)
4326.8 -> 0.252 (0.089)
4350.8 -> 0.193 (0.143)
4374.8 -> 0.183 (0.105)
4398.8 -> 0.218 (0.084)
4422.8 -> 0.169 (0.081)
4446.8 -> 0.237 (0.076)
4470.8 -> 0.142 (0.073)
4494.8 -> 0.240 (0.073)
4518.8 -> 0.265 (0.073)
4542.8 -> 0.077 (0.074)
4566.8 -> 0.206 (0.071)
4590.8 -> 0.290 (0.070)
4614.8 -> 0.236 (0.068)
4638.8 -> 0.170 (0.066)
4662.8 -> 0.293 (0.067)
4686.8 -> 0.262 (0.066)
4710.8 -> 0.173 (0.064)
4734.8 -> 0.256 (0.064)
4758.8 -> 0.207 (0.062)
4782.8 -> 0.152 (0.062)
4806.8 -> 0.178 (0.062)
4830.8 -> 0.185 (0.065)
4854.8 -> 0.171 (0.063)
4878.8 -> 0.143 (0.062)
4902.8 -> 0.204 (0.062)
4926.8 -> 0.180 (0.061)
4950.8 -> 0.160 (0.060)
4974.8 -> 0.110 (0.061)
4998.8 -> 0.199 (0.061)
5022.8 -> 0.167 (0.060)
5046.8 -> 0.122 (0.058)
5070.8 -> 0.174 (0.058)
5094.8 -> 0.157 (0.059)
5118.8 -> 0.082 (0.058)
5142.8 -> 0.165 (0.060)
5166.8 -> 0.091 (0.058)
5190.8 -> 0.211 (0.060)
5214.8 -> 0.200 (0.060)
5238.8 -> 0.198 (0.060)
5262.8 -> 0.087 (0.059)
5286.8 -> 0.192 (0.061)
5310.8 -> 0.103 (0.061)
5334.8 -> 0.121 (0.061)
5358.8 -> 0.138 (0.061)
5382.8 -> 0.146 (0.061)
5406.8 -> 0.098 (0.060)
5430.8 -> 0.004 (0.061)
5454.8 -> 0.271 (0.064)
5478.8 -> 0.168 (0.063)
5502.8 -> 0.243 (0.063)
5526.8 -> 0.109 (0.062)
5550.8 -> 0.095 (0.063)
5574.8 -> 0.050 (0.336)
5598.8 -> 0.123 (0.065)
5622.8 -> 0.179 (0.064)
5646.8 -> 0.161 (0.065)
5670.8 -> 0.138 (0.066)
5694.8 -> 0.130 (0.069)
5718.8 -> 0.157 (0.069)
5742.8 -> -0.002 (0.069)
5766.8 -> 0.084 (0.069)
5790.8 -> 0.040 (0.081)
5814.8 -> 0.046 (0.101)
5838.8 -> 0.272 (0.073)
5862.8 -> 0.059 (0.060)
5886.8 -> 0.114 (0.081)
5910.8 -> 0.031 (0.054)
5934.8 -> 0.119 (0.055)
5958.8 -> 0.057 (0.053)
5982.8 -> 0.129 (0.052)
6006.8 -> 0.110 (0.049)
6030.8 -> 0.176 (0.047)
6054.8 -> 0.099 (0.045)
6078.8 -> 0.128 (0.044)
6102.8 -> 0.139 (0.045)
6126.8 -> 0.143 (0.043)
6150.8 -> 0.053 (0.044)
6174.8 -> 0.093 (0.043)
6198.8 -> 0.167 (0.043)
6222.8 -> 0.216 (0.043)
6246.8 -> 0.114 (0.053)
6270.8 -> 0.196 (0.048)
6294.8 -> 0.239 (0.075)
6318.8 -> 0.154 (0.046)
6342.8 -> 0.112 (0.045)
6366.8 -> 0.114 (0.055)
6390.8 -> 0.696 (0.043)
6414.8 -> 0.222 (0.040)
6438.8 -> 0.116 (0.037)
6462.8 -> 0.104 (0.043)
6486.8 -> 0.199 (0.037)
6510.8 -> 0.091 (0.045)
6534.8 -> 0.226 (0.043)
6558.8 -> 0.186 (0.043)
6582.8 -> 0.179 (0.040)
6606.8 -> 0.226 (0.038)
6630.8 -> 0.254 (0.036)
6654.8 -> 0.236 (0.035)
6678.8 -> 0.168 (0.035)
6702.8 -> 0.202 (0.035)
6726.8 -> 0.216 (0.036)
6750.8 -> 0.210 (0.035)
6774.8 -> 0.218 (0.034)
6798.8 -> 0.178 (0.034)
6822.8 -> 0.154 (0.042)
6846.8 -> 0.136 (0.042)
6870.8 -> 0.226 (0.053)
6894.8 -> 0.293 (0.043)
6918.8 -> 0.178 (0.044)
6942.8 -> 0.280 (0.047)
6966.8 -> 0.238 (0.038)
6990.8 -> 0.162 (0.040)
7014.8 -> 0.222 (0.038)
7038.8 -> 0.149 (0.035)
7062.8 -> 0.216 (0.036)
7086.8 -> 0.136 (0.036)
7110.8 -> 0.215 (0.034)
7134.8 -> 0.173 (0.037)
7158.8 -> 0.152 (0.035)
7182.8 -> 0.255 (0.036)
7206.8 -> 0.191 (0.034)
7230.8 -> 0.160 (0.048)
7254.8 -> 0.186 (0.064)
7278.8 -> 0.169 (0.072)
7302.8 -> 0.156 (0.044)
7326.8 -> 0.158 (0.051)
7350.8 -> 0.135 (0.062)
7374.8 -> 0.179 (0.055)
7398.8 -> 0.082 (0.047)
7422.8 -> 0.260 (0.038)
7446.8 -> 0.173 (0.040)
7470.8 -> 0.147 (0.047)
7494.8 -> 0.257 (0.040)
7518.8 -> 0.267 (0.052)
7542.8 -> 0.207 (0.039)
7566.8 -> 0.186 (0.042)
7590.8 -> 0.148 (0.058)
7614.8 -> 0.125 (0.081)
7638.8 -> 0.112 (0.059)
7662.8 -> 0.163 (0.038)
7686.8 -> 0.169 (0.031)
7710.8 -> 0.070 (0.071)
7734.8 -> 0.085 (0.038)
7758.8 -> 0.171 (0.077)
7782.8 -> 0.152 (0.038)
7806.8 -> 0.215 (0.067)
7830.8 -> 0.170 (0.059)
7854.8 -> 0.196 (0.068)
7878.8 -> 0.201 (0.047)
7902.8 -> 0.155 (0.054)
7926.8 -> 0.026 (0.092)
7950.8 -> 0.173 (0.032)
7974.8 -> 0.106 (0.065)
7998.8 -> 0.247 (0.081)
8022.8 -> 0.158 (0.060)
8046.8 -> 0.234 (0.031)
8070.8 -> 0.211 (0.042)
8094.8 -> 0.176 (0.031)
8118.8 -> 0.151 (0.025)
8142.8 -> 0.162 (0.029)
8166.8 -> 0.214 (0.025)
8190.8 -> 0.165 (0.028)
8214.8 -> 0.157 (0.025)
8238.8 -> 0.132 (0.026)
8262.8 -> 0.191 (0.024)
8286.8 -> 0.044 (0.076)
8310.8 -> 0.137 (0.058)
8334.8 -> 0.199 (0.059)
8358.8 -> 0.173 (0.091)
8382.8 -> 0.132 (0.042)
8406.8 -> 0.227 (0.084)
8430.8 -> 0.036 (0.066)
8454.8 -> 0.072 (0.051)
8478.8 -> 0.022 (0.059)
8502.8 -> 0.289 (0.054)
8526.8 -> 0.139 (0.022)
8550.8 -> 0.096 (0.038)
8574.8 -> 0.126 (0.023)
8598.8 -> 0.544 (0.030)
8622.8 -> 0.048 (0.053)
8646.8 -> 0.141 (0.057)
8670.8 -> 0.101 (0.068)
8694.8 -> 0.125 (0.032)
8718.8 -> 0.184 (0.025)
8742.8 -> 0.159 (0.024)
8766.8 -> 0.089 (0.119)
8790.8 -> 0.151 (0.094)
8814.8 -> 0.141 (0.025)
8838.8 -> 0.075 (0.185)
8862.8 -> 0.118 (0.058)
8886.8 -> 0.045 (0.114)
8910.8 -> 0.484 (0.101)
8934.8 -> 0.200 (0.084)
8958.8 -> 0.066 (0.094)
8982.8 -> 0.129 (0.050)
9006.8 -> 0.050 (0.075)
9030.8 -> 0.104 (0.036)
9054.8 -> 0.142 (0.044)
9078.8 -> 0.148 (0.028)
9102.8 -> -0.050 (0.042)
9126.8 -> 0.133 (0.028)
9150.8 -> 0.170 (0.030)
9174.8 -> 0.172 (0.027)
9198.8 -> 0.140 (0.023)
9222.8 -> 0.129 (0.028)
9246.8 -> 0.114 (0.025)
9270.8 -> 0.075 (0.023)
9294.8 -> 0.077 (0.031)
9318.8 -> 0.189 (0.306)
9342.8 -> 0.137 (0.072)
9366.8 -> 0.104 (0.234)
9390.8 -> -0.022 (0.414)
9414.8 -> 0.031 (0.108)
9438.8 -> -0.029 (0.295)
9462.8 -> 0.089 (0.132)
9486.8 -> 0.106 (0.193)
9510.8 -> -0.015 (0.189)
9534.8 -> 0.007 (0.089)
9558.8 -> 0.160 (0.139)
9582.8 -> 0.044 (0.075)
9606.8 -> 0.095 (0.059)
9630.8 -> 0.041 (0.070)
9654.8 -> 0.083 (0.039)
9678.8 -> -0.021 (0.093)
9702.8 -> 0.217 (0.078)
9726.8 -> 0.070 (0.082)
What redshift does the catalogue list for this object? 0.716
